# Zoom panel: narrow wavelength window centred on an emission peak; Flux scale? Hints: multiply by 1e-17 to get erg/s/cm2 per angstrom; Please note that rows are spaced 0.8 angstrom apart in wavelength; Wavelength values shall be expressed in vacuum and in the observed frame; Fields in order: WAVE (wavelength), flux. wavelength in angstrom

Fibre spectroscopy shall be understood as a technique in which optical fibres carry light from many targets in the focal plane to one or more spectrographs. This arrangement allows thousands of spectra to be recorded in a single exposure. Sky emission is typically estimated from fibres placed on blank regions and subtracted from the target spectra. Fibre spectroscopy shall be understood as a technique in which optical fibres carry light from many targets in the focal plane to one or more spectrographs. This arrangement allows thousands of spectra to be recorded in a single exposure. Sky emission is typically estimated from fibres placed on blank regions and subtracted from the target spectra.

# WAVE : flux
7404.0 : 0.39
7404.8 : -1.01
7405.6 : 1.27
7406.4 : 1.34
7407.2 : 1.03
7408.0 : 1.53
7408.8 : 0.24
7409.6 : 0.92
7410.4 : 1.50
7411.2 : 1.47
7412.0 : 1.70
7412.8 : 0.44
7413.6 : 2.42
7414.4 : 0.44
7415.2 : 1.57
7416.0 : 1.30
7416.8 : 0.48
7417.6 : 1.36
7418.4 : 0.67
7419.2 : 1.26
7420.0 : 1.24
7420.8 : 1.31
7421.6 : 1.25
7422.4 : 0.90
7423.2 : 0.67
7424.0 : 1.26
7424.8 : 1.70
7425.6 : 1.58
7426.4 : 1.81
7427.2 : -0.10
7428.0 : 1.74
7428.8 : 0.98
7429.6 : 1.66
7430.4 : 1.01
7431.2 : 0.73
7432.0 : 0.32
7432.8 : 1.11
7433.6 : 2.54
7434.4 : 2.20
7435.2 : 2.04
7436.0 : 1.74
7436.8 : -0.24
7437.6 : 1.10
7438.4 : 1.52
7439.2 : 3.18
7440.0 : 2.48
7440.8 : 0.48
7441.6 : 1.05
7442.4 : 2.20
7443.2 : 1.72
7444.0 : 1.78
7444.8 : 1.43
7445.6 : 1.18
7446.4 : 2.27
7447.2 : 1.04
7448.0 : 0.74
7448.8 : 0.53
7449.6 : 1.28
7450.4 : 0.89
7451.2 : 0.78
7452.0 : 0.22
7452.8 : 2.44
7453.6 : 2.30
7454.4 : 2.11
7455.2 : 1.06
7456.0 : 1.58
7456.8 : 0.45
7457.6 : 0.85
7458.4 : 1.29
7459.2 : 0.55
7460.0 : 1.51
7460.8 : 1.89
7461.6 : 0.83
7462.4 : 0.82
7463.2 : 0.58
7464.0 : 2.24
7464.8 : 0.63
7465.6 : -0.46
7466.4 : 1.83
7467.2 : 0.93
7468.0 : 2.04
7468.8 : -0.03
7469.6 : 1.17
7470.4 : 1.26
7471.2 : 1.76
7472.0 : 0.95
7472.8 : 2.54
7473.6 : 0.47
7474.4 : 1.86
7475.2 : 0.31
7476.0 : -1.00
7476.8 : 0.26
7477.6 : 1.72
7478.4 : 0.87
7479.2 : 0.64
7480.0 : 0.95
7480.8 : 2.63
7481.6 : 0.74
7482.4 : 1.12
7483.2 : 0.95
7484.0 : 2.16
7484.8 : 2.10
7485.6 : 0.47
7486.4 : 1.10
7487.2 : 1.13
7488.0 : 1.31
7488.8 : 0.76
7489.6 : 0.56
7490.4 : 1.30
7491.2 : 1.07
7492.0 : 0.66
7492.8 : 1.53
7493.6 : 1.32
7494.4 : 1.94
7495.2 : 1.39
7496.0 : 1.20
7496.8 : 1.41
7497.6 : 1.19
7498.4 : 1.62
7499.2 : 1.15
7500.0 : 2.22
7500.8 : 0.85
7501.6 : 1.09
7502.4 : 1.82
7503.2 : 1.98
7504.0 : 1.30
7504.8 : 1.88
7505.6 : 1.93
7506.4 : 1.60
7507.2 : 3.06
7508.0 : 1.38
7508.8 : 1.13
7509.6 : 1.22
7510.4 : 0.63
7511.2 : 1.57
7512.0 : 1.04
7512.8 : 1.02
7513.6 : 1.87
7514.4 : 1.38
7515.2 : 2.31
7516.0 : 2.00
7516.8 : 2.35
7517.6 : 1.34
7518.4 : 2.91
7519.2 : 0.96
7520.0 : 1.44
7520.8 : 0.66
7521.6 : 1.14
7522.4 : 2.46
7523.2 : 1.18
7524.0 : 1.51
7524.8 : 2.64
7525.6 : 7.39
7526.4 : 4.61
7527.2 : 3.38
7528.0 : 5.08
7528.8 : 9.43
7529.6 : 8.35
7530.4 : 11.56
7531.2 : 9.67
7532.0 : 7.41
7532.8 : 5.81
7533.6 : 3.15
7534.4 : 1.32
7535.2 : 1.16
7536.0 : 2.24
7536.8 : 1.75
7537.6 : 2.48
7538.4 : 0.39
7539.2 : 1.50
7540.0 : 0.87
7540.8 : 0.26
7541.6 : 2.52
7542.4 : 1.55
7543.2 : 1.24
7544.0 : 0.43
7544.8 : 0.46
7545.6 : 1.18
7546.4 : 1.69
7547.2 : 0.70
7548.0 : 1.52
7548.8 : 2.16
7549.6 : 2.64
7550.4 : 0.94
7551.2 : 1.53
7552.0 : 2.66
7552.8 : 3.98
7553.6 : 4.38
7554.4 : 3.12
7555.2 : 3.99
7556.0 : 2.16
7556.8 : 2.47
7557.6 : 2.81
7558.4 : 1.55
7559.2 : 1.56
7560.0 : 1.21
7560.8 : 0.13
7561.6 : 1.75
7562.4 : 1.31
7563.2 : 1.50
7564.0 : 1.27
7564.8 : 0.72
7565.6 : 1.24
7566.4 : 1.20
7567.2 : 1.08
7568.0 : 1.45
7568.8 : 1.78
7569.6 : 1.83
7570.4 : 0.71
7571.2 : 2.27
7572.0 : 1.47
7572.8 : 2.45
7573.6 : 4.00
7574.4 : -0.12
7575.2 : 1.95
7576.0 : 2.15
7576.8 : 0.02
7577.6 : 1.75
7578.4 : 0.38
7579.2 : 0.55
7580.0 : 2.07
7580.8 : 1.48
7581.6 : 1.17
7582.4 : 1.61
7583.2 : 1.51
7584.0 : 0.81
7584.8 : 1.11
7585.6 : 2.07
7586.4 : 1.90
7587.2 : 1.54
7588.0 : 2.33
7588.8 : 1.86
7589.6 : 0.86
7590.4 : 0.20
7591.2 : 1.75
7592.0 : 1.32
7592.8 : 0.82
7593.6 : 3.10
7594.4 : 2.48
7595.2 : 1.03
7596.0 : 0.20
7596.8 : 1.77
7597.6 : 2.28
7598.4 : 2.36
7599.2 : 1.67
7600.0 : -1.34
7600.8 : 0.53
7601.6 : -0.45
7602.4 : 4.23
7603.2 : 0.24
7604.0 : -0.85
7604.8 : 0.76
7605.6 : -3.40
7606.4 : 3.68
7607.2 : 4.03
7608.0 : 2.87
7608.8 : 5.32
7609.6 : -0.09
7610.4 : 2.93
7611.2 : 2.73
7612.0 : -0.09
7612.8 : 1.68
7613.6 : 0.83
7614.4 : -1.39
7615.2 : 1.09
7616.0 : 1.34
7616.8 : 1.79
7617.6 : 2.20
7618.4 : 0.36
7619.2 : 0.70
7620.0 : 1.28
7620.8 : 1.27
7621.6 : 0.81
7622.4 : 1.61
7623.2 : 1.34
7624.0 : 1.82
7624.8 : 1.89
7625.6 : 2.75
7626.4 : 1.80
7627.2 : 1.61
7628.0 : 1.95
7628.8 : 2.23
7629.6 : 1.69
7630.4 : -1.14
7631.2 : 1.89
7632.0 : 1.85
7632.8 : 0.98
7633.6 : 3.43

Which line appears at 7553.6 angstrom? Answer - [N II] 6583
